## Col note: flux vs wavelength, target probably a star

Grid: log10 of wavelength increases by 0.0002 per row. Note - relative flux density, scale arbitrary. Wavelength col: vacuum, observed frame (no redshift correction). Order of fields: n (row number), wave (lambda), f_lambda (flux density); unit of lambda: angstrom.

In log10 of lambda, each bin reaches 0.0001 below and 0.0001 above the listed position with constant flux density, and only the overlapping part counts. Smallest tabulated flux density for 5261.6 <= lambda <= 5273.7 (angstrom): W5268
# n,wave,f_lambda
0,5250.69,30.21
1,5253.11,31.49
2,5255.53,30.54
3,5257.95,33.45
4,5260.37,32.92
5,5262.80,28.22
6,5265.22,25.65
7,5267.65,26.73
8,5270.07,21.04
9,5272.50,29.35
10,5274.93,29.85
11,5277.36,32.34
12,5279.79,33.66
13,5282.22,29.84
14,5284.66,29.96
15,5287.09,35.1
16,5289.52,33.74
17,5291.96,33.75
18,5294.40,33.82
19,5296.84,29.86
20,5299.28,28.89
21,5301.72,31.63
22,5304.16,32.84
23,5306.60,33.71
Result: 21.04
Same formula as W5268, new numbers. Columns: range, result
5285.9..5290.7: 33.74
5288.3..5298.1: 29.86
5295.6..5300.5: 28.89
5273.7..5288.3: 29.84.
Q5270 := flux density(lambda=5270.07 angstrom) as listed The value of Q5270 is 21.04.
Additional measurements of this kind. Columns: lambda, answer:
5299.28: 28.89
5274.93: 29.85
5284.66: 29.96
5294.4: 33.82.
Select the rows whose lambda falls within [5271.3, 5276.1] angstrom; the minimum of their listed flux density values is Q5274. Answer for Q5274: 29.35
